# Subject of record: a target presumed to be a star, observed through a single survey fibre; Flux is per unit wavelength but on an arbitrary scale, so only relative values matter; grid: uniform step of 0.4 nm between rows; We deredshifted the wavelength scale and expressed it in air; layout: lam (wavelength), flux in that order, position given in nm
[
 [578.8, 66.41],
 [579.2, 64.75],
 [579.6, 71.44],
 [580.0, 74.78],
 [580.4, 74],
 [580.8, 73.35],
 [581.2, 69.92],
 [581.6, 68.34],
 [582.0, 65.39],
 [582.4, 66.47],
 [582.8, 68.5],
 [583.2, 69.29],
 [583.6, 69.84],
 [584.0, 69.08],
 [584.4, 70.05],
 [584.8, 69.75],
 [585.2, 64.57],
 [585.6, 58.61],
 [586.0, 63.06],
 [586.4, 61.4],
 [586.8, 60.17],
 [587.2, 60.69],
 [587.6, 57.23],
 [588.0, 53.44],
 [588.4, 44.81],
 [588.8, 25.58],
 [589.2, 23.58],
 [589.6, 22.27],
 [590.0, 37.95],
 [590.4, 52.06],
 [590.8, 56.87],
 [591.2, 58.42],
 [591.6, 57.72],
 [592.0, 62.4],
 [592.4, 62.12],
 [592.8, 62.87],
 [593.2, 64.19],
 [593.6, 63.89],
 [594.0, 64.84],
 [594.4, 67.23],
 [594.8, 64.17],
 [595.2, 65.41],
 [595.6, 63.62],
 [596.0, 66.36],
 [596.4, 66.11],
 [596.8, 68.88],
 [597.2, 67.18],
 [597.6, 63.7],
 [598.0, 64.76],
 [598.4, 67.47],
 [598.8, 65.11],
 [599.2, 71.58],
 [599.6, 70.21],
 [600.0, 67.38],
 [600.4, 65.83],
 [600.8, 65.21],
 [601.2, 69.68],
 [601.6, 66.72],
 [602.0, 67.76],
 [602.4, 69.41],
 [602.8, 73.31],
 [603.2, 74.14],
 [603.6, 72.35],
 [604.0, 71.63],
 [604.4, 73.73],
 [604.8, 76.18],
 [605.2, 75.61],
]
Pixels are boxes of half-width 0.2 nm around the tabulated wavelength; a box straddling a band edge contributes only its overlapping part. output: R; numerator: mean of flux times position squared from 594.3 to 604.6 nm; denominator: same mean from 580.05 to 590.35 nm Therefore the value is 1.2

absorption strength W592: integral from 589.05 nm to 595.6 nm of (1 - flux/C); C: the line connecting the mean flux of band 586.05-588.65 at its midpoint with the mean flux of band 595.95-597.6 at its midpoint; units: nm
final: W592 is 0.66 nm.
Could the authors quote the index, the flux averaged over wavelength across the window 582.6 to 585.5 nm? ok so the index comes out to 68.4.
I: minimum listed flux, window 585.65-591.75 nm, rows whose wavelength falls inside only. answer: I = 22.27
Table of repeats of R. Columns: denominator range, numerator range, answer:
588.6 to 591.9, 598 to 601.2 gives 1.64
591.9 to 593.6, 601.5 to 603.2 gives 1.15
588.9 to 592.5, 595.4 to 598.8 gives 1.43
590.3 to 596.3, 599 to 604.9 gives 1.16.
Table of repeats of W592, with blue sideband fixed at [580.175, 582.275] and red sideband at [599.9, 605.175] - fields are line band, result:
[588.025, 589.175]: 0.557 nm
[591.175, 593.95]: 0.327 nm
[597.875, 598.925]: 0.067 nm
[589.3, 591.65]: 0.816 nm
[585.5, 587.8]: 0.326 nm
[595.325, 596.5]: 0.085 nm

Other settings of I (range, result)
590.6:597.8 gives 56.87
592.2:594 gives 62.12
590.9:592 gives 57.72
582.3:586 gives 58.61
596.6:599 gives 63.7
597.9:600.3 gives 64.76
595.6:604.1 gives 63.62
